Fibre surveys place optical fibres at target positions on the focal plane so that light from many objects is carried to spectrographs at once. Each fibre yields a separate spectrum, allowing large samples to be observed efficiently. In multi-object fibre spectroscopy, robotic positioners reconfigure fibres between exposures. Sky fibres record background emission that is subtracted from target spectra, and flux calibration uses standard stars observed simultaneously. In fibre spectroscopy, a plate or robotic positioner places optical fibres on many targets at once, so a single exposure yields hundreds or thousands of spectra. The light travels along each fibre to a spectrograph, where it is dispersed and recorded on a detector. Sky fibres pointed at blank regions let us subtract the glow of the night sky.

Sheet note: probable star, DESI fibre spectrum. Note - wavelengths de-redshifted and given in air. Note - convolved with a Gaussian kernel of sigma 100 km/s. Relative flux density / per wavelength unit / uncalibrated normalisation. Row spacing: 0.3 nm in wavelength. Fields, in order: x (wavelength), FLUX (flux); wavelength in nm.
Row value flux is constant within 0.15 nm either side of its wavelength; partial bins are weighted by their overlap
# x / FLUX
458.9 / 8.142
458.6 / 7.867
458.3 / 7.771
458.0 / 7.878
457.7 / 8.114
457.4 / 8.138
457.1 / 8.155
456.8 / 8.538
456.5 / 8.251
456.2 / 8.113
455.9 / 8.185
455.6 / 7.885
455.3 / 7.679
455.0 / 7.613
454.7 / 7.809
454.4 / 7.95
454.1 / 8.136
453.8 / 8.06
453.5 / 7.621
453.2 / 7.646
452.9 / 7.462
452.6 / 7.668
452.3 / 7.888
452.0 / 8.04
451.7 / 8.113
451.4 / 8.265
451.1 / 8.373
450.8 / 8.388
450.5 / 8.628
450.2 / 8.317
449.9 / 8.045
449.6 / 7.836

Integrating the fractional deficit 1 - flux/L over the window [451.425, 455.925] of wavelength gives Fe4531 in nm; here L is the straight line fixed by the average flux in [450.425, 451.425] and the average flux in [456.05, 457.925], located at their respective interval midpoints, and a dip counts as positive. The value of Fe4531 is 0.25 nm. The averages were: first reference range 8.42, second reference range 8.2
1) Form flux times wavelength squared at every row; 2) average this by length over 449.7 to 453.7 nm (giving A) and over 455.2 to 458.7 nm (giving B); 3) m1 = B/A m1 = 1.03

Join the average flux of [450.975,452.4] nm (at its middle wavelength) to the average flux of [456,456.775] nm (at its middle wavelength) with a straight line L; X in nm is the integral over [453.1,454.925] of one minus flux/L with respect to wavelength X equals 0.072 nm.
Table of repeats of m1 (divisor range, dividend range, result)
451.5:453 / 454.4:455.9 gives 1.01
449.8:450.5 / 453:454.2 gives 0.96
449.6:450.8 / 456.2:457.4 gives 1.03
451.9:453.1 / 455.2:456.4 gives 1.05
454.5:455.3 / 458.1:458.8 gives 1.03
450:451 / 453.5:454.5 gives 0.96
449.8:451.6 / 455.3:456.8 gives 1.00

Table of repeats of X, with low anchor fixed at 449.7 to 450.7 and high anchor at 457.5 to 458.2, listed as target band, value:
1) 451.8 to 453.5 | 0.10 nm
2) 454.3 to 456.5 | 0.05 nm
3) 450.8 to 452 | 0.00 nm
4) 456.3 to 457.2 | -0.03 nm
